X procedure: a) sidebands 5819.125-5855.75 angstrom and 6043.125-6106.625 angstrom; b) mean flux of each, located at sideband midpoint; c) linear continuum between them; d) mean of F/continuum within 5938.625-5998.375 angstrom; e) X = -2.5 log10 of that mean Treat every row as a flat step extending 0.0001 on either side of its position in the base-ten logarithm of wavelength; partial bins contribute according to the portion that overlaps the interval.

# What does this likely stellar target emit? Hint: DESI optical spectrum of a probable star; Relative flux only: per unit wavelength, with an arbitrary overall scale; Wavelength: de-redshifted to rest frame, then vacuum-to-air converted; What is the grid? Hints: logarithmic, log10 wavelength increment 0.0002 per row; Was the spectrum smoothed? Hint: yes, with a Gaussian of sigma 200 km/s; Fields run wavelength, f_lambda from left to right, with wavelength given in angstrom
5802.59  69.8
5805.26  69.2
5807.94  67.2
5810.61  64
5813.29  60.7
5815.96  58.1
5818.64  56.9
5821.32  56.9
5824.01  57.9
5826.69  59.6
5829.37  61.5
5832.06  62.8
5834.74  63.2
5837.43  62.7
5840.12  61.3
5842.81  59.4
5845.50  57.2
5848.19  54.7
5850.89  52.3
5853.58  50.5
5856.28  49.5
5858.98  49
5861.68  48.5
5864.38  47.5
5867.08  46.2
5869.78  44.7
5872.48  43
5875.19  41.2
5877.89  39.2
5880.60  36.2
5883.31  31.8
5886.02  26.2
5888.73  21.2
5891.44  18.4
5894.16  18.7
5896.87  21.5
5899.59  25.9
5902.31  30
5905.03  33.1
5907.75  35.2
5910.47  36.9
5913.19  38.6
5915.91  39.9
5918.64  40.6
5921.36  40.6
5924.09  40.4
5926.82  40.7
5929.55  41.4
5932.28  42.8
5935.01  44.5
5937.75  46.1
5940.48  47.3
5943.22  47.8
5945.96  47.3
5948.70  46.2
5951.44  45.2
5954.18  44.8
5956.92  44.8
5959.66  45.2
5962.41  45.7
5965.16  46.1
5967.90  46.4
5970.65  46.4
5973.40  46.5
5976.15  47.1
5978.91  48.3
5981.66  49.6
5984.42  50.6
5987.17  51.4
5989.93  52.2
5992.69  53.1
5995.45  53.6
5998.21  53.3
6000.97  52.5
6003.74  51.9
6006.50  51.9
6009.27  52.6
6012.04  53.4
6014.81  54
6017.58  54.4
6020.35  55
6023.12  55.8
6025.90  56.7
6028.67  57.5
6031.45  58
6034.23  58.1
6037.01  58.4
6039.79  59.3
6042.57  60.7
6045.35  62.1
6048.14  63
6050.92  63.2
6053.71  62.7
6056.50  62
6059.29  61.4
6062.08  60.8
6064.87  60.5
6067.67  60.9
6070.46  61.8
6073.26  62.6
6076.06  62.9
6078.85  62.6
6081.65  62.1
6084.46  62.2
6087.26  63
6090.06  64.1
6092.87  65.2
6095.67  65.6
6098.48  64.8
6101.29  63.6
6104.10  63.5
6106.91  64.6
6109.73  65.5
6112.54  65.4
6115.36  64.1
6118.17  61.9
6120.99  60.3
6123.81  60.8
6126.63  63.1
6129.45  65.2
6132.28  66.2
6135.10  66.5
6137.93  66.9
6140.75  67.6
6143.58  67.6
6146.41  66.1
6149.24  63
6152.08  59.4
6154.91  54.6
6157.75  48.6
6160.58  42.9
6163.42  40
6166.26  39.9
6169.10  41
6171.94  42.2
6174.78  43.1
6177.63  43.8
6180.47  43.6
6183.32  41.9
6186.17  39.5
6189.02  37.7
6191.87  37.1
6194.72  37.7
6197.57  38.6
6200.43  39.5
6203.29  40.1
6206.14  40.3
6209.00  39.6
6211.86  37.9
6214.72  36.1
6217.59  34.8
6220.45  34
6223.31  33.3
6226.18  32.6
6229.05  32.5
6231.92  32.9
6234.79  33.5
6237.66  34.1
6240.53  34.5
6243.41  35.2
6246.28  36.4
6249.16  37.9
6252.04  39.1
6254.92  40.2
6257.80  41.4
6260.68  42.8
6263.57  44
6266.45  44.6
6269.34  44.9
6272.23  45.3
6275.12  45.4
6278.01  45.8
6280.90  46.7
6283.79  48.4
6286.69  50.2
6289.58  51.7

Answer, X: 0.26 mag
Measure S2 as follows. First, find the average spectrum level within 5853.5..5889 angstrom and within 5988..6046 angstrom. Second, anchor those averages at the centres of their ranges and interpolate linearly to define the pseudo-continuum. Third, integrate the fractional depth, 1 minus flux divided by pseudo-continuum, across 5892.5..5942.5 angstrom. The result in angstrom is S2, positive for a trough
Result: 9.8 angstrom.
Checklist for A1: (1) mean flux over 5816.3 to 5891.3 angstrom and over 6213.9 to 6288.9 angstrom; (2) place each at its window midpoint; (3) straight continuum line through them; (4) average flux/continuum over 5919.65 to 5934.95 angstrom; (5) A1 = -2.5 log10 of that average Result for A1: 0.15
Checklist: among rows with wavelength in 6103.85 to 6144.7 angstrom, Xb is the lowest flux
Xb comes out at 60.3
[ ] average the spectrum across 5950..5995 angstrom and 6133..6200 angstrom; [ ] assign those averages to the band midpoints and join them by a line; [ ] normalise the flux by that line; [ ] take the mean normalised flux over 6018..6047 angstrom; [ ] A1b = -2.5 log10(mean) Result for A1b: -0.20 mag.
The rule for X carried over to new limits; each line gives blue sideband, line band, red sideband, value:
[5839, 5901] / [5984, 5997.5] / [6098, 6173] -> -0.068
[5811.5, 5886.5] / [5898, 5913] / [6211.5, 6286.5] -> 0.465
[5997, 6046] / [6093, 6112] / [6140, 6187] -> -0.232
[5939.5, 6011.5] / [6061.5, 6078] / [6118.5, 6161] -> -0.101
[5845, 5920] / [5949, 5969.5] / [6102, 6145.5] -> 0.026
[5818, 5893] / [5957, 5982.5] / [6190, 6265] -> -0.041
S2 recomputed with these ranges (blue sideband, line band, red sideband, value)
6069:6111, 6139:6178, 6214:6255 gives -1.1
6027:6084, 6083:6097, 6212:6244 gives -2.1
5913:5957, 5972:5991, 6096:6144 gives -0.2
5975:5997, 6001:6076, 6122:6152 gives -3.5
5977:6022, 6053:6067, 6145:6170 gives -2.6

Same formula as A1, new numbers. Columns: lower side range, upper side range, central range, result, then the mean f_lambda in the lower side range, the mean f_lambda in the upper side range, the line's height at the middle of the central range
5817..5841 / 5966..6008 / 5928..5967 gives 0.16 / 60.3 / 50.3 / 52.8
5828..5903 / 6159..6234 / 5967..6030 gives -0.24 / 43.8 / 38.5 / 41.7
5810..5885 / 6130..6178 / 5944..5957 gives 0.16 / 52.5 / 54.5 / 53.1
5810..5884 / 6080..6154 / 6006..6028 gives 0.10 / 52.8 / 64.1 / 59.9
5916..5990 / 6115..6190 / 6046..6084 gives -0.23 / 45.6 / 53.9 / 50.2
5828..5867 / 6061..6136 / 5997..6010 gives 0.15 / 55.4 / 63.3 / 60.3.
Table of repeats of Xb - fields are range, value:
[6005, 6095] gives 51.9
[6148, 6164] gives 40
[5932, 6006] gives 42.8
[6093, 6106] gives 63.5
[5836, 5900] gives 18.4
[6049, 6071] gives 60.5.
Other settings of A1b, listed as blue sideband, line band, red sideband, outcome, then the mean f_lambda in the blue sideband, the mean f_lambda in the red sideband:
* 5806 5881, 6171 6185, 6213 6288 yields -0.019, 54.3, 39.5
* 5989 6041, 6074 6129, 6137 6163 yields -0.110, 54.8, 58.7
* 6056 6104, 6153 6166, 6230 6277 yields 0.126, 62.8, 39.5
